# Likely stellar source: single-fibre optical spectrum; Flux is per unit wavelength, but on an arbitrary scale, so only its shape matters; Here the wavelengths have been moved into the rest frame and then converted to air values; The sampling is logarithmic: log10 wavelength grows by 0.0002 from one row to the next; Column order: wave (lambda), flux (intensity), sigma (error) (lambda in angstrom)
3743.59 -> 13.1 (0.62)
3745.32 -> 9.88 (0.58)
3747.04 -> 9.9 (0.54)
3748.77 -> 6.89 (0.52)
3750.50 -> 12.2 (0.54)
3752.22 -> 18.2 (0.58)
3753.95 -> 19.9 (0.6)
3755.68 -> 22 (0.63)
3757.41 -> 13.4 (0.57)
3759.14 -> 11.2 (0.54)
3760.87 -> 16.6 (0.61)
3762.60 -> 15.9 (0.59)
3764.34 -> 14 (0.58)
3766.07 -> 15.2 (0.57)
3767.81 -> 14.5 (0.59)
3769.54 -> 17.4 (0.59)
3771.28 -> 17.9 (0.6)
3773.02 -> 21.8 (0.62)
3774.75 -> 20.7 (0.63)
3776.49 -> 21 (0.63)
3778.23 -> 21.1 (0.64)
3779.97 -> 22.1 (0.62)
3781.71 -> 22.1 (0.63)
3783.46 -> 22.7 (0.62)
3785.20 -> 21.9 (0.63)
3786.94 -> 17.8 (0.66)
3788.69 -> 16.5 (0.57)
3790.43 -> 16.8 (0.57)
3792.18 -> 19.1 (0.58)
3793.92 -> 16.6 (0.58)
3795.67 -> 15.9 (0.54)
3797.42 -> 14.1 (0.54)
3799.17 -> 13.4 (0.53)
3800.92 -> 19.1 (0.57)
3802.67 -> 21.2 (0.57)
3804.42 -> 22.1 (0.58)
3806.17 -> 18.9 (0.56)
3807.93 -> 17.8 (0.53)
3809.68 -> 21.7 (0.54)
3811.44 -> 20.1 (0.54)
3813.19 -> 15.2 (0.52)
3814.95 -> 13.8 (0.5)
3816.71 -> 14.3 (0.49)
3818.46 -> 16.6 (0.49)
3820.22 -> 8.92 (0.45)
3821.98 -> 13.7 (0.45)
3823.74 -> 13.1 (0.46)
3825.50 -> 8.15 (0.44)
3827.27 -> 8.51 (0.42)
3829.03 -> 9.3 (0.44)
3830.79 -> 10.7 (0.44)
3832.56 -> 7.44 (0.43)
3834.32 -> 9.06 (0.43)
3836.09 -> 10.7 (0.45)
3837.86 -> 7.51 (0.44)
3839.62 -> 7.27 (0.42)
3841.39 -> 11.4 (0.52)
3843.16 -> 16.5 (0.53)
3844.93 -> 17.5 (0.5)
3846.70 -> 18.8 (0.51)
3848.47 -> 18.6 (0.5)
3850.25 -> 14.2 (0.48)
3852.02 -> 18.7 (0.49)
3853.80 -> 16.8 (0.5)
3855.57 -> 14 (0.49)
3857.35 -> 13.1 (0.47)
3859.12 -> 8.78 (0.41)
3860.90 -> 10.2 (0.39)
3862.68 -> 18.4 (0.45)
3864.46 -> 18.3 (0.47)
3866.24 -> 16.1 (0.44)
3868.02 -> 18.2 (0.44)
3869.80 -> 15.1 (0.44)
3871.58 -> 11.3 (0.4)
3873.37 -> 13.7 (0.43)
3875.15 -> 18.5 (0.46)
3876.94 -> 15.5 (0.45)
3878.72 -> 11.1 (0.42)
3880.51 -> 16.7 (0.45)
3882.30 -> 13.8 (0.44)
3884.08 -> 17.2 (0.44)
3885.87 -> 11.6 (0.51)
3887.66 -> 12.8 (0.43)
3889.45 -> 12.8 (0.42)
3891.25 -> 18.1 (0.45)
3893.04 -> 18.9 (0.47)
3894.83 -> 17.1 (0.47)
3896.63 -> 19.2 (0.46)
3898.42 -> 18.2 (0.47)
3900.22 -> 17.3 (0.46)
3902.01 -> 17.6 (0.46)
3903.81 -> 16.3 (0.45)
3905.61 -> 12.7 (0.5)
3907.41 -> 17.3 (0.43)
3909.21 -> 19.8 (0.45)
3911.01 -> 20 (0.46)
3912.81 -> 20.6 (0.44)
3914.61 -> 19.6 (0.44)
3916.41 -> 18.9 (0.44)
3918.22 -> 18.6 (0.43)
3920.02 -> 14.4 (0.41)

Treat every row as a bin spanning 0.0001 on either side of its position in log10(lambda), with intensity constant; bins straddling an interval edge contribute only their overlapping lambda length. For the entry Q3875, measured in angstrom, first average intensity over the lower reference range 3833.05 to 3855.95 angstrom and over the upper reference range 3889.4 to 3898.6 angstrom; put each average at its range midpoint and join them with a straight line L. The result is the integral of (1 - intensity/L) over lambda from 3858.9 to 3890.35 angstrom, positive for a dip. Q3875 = 3.1 angstrom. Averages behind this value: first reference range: 13.8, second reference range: 17.7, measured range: 14.6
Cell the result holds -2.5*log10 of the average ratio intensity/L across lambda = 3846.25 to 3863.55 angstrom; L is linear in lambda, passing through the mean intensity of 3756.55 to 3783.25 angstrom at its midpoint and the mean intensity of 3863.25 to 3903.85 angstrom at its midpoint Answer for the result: 0.09 mag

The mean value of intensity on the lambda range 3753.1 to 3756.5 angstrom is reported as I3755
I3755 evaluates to 20.9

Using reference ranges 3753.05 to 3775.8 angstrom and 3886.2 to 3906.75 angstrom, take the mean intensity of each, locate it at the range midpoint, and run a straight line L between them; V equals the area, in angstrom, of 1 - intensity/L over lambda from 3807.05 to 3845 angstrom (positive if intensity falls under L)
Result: 9.34 angstrom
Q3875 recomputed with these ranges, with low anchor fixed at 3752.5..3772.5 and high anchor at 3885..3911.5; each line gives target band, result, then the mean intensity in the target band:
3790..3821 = -1.11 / 17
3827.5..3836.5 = 3.92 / 9.31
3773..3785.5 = -4.04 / 21.7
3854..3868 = 1.71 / 14.5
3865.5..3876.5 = 0.71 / 15.5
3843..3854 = -0.59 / 17.4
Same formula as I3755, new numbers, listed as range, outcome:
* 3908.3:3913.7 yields 20.1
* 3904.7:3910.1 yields 16.6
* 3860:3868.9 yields 16.2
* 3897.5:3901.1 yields 17.8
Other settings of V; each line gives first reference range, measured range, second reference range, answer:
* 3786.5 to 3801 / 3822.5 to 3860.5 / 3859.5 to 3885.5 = 7.8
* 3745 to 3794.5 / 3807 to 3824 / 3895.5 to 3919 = 1.8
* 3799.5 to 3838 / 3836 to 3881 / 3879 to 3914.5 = 2.6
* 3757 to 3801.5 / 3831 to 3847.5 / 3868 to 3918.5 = 5.1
